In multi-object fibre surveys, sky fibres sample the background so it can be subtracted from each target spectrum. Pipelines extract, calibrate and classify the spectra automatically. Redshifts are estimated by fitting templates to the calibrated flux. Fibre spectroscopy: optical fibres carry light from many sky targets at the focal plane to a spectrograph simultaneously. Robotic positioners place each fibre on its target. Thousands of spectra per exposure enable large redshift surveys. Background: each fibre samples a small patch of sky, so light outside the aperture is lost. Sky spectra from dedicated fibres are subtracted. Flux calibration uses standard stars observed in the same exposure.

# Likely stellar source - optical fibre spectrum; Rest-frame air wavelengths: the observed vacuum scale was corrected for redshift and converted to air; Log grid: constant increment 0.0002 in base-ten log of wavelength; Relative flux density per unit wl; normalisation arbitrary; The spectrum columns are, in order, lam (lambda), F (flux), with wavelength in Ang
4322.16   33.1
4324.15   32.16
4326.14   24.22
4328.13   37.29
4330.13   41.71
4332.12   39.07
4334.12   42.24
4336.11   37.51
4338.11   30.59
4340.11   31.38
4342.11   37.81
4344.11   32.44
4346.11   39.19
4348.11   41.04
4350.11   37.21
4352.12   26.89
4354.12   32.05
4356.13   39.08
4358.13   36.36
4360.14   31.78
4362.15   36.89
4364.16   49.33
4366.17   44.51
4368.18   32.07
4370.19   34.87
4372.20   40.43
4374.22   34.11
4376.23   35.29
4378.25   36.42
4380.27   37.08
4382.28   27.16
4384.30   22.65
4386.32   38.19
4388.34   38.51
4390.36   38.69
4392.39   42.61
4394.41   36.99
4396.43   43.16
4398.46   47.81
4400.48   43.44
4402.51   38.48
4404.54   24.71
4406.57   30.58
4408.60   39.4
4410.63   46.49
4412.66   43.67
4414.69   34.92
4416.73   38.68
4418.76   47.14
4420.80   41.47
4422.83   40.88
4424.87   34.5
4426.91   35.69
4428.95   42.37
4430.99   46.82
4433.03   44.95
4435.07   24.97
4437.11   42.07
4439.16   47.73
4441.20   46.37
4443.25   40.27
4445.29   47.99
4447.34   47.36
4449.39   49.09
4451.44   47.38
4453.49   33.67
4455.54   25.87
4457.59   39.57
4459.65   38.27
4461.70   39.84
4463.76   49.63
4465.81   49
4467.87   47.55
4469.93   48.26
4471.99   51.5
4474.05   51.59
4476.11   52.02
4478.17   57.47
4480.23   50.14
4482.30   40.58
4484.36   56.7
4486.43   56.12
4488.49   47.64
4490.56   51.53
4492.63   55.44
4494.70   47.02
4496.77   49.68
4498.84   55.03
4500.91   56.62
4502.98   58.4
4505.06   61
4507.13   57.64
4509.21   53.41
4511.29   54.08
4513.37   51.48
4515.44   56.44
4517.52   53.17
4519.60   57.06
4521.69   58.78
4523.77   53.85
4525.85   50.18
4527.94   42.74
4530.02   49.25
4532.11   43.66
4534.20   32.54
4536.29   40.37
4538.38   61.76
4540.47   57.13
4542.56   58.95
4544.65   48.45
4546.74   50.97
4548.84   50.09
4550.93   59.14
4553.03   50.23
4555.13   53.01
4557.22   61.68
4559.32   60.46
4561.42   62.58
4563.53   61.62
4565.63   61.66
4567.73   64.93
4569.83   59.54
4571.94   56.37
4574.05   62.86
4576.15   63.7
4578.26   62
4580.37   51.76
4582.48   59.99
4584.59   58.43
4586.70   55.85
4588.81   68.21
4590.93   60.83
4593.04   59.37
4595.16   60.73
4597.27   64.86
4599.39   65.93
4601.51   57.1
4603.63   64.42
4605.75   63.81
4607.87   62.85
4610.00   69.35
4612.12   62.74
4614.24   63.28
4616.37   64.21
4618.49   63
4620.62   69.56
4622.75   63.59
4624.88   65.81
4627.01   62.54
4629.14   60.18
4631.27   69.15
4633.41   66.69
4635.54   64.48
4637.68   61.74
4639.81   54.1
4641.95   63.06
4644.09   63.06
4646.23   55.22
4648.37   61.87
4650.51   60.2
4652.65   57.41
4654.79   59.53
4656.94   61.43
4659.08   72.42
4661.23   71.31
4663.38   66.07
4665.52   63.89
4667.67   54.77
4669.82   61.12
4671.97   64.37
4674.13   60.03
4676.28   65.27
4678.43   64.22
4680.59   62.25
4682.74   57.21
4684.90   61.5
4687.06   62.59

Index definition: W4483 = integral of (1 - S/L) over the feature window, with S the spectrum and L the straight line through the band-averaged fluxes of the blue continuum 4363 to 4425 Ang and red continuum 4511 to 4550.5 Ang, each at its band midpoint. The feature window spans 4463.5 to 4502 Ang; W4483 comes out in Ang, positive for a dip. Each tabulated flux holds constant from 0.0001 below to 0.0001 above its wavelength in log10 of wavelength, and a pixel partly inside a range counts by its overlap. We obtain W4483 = -3.8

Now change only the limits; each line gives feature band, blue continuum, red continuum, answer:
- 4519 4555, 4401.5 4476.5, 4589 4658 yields 1.36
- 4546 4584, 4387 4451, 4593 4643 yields -0.67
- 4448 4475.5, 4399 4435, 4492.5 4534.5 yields 0.86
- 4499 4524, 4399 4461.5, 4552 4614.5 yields -2.35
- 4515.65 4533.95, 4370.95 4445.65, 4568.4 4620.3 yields 0.92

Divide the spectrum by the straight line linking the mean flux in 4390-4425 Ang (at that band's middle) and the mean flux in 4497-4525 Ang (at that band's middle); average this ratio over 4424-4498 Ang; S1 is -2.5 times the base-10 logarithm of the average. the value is 0.06 mag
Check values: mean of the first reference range 39.8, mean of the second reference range 55.7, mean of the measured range 45.5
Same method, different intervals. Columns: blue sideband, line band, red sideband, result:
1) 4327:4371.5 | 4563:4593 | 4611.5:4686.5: -0.07 mag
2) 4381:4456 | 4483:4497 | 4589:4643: -0.08 mag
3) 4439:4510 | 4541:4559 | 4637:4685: -0.01 mag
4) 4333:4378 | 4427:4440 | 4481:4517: 0.12 mag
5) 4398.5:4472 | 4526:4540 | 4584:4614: 0.18 mag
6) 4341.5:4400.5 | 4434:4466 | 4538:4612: 0.10 mag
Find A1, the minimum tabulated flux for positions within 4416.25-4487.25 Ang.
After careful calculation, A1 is 24.97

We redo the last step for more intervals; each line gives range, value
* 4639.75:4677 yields 54.1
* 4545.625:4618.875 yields 50.09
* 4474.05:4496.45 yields 40.58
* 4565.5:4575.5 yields 56.37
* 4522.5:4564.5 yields 32.54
